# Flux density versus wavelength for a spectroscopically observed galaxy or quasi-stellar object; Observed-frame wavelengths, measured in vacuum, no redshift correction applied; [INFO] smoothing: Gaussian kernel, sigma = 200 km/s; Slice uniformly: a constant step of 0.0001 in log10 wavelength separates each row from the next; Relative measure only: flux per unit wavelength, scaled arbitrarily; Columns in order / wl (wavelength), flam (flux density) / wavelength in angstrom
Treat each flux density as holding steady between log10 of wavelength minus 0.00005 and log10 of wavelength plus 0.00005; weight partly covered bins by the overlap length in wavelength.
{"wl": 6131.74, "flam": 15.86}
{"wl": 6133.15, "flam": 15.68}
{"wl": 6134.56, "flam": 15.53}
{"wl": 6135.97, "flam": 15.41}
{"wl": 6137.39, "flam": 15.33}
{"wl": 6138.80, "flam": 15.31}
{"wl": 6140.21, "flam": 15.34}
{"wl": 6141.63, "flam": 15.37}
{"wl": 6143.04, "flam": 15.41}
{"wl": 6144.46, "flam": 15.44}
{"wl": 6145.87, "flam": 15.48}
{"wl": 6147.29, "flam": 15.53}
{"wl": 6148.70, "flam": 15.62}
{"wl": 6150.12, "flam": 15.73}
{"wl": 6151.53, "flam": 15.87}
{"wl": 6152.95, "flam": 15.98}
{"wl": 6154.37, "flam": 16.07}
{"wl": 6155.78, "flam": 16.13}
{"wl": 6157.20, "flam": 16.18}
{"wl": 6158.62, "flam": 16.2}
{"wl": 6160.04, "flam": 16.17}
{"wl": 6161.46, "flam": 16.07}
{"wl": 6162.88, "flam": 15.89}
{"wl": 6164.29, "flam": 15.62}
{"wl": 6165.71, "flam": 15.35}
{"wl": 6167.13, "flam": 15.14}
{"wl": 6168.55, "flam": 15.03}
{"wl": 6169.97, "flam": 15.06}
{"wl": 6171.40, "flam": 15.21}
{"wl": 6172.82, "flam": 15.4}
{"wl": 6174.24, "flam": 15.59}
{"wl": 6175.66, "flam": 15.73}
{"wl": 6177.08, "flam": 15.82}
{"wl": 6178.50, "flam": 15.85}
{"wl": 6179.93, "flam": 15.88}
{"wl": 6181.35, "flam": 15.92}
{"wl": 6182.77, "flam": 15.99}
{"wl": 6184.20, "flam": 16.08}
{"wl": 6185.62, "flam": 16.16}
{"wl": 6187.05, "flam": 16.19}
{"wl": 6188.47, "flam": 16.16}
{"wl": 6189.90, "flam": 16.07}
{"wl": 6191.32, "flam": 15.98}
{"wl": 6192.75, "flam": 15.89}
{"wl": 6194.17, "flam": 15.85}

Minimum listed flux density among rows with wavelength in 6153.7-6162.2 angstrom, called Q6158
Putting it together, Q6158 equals 16.07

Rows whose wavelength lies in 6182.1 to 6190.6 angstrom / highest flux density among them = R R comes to 16.19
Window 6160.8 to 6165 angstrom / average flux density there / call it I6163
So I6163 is 15.9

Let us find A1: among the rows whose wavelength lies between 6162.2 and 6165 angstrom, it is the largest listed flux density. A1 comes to 15.89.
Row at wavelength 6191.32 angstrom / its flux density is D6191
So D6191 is 15.98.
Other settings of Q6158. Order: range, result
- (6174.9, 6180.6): 15.73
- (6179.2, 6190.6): 15.88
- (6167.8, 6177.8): 15.03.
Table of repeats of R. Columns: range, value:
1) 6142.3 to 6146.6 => 15.48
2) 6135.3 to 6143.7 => 15.41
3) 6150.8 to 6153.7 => 15.98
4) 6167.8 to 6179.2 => 15.85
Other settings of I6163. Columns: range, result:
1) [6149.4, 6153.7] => 15.8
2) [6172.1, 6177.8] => 15.7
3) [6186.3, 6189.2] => 16.1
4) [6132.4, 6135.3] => 15.6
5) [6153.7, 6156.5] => 16.1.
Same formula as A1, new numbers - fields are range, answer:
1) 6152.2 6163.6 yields 16.2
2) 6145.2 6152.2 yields 15.87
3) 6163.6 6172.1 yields 15.62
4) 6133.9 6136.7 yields 15.53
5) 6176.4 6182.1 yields 15.92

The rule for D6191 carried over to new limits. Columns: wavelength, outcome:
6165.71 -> 15.35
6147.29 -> 15.53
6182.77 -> 15.99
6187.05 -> 16.19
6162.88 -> 15.89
